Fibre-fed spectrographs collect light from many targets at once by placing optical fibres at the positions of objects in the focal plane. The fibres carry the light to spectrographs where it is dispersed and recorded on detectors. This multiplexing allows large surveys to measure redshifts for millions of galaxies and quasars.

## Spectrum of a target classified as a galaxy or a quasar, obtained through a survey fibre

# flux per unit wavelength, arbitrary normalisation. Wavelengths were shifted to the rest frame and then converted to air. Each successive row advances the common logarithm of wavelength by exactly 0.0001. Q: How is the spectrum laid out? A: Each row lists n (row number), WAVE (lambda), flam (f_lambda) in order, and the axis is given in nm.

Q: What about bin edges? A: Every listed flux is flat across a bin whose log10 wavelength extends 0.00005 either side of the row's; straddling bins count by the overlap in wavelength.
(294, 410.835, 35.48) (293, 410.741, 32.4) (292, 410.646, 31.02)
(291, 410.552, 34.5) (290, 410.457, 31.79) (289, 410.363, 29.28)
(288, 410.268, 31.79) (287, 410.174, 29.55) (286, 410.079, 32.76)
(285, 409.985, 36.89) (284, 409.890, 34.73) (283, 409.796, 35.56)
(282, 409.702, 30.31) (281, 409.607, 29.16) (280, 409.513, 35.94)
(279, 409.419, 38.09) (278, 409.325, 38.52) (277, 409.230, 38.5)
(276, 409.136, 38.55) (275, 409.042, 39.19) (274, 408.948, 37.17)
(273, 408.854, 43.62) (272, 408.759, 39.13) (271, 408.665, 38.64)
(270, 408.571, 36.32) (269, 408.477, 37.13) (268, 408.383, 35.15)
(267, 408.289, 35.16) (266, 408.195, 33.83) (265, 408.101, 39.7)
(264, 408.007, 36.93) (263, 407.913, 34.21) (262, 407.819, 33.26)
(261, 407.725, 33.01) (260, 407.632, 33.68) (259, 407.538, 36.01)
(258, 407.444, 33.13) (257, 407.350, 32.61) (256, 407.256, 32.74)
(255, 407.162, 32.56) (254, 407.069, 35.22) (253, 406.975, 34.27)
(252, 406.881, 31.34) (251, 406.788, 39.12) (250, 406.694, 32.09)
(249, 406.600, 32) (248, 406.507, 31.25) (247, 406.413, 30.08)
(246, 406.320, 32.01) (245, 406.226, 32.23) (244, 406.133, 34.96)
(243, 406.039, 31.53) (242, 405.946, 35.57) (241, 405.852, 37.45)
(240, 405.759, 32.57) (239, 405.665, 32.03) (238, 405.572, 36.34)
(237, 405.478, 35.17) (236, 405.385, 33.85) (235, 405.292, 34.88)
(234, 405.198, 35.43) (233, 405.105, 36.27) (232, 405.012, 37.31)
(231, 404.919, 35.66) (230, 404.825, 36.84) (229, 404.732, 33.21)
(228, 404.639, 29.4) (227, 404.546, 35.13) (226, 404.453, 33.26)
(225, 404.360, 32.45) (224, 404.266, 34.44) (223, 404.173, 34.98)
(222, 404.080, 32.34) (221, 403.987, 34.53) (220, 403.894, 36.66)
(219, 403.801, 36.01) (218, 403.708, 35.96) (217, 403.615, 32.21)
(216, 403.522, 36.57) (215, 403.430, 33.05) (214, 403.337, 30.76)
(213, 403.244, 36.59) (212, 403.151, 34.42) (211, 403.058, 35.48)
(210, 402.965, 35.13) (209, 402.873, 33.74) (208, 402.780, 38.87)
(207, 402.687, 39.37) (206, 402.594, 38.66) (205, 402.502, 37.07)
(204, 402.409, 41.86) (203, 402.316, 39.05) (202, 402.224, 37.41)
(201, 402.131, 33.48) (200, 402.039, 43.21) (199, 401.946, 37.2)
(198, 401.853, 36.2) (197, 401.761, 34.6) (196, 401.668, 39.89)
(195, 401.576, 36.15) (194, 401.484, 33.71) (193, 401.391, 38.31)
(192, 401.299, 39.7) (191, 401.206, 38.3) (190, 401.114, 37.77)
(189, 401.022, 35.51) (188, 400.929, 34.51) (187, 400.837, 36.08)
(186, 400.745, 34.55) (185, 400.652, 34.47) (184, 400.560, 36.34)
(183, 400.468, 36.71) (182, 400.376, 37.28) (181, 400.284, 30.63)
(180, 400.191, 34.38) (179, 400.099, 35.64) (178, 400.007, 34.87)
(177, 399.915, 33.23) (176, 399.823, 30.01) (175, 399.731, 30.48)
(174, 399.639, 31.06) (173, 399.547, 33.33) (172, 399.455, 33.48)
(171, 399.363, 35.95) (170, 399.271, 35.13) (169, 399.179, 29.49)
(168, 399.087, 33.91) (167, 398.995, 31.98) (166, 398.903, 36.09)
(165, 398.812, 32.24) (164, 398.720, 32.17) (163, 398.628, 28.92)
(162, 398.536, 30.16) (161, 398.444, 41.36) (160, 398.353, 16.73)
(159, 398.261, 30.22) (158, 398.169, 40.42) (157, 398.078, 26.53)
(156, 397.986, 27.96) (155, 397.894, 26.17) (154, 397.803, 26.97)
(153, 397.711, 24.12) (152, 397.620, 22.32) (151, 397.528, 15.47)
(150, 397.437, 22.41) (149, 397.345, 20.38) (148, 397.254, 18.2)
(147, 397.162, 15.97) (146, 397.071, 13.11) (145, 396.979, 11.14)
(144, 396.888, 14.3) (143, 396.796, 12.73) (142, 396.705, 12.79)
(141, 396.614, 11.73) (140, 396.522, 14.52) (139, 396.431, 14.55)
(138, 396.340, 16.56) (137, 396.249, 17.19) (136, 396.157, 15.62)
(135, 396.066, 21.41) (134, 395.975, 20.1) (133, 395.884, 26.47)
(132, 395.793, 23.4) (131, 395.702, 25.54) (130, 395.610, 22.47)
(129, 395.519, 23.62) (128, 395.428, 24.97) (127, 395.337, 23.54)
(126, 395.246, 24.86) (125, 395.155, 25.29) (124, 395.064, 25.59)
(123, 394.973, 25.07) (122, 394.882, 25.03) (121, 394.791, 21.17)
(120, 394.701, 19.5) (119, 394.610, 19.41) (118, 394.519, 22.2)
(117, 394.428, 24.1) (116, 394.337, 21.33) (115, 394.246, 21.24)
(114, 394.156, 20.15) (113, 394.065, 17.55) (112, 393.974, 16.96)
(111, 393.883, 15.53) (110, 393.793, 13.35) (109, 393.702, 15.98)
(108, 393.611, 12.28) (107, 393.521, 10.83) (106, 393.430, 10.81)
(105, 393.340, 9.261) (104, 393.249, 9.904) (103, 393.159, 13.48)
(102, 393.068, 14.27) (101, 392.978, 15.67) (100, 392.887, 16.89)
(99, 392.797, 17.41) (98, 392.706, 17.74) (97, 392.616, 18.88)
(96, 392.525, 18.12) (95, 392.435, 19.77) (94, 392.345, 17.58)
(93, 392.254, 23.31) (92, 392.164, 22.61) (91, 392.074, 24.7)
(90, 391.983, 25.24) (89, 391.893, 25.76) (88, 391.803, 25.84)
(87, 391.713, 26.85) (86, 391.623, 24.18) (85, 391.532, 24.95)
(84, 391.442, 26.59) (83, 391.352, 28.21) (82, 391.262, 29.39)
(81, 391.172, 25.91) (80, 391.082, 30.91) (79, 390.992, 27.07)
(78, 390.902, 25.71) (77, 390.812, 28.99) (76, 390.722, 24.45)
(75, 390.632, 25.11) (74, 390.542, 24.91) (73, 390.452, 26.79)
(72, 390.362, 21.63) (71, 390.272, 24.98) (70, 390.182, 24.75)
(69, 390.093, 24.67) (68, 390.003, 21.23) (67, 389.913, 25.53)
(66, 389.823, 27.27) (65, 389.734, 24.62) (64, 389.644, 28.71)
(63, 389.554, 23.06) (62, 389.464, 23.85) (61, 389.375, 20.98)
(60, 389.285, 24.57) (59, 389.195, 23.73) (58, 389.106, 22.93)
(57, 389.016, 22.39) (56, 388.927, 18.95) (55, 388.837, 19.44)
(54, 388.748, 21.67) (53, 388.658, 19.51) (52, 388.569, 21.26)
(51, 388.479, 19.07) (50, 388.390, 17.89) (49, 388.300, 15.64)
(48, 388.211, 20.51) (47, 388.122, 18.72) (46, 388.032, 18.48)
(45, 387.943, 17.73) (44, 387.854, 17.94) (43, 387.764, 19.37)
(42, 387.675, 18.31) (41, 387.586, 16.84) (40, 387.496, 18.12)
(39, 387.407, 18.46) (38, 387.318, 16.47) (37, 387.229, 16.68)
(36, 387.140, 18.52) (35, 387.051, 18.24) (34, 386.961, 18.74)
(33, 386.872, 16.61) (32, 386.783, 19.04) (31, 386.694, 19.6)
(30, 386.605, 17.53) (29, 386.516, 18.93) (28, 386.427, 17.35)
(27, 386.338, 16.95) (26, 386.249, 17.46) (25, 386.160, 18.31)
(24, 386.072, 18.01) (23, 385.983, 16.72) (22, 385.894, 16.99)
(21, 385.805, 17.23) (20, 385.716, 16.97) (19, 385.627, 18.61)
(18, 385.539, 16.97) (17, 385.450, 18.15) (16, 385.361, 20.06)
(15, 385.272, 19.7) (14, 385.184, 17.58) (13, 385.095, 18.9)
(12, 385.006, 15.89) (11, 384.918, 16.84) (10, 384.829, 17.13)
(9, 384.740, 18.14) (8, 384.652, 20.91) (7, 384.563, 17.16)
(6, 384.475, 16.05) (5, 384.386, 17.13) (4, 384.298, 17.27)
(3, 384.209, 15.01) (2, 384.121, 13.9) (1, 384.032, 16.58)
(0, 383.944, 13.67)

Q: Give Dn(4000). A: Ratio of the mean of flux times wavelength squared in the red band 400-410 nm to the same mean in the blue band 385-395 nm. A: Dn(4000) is 1.88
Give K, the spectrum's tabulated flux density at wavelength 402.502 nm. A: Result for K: 37.07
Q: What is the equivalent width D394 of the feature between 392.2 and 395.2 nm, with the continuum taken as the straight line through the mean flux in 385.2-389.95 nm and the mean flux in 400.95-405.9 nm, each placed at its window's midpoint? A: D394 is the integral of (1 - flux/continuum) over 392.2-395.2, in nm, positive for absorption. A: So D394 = 0.91 nm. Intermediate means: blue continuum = 19.5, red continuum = 35.8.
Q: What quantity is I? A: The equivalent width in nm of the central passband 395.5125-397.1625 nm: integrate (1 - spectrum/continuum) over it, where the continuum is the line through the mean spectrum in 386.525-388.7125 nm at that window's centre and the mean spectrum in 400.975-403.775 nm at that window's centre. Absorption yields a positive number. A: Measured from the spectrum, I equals 0.66 nm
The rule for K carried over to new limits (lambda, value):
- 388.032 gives 18.48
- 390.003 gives 21.23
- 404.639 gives 29.4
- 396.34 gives 16.56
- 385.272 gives 19.7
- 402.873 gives 33.74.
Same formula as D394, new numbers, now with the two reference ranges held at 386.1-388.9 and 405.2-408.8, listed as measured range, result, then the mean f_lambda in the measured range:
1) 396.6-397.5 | 0.37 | 15.4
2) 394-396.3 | 0.23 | 22.2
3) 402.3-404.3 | -0.28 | 35.8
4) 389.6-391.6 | -0.48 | 26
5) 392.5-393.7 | 0.45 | 14.3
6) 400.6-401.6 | -0.23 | 36.3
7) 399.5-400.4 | -0.14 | 33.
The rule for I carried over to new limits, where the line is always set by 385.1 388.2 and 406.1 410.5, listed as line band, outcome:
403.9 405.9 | -0.153 nm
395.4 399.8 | 0.358 nm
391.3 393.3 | 0.130 nm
